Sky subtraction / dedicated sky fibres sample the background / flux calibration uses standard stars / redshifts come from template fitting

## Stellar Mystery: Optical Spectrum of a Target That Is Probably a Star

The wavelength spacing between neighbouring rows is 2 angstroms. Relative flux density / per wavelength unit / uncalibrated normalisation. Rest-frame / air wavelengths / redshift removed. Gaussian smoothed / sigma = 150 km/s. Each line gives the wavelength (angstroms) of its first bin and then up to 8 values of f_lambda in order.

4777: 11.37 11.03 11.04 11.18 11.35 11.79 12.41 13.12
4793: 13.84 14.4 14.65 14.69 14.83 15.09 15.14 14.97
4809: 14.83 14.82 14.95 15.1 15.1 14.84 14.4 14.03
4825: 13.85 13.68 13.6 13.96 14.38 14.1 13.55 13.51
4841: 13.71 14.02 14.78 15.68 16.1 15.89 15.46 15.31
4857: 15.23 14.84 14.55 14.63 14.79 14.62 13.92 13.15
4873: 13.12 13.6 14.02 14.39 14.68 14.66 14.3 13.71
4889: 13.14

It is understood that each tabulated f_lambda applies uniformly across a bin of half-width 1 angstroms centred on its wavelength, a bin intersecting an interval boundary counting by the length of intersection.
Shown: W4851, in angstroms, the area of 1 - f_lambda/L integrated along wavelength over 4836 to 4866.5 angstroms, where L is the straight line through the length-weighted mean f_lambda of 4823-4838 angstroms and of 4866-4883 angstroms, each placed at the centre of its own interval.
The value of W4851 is -1.9 angstroms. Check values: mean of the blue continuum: 13.9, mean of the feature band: 14.8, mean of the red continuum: 14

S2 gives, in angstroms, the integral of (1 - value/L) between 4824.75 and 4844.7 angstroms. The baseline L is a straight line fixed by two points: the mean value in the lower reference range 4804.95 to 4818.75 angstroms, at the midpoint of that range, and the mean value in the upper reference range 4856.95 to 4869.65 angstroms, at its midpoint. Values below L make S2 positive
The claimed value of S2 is 1.28 angstroms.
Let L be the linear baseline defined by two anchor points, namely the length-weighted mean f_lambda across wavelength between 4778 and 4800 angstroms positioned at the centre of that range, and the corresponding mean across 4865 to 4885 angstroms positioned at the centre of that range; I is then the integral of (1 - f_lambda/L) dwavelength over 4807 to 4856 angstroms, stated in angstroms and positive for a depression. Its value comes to -4.4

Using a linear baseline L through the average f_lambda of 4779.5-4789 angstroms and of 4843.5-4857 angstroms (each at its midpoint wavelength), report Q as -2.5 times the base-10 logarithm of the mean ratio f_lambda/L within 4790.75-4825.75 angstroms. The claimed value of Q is -0.14 mag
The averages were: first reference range 11.4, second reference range 15.5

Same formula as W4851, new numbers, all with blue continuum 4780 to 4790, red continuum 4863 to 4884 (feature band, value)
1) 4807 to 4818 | -2.33 angstroms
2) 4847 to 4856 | -1.48 angstroms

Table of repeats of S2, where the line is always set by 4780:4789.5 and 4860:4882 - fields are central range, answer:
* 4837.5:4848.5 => -0.9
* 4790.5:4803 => -2.6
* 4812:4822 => -1.9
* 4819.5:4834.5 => -1.4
